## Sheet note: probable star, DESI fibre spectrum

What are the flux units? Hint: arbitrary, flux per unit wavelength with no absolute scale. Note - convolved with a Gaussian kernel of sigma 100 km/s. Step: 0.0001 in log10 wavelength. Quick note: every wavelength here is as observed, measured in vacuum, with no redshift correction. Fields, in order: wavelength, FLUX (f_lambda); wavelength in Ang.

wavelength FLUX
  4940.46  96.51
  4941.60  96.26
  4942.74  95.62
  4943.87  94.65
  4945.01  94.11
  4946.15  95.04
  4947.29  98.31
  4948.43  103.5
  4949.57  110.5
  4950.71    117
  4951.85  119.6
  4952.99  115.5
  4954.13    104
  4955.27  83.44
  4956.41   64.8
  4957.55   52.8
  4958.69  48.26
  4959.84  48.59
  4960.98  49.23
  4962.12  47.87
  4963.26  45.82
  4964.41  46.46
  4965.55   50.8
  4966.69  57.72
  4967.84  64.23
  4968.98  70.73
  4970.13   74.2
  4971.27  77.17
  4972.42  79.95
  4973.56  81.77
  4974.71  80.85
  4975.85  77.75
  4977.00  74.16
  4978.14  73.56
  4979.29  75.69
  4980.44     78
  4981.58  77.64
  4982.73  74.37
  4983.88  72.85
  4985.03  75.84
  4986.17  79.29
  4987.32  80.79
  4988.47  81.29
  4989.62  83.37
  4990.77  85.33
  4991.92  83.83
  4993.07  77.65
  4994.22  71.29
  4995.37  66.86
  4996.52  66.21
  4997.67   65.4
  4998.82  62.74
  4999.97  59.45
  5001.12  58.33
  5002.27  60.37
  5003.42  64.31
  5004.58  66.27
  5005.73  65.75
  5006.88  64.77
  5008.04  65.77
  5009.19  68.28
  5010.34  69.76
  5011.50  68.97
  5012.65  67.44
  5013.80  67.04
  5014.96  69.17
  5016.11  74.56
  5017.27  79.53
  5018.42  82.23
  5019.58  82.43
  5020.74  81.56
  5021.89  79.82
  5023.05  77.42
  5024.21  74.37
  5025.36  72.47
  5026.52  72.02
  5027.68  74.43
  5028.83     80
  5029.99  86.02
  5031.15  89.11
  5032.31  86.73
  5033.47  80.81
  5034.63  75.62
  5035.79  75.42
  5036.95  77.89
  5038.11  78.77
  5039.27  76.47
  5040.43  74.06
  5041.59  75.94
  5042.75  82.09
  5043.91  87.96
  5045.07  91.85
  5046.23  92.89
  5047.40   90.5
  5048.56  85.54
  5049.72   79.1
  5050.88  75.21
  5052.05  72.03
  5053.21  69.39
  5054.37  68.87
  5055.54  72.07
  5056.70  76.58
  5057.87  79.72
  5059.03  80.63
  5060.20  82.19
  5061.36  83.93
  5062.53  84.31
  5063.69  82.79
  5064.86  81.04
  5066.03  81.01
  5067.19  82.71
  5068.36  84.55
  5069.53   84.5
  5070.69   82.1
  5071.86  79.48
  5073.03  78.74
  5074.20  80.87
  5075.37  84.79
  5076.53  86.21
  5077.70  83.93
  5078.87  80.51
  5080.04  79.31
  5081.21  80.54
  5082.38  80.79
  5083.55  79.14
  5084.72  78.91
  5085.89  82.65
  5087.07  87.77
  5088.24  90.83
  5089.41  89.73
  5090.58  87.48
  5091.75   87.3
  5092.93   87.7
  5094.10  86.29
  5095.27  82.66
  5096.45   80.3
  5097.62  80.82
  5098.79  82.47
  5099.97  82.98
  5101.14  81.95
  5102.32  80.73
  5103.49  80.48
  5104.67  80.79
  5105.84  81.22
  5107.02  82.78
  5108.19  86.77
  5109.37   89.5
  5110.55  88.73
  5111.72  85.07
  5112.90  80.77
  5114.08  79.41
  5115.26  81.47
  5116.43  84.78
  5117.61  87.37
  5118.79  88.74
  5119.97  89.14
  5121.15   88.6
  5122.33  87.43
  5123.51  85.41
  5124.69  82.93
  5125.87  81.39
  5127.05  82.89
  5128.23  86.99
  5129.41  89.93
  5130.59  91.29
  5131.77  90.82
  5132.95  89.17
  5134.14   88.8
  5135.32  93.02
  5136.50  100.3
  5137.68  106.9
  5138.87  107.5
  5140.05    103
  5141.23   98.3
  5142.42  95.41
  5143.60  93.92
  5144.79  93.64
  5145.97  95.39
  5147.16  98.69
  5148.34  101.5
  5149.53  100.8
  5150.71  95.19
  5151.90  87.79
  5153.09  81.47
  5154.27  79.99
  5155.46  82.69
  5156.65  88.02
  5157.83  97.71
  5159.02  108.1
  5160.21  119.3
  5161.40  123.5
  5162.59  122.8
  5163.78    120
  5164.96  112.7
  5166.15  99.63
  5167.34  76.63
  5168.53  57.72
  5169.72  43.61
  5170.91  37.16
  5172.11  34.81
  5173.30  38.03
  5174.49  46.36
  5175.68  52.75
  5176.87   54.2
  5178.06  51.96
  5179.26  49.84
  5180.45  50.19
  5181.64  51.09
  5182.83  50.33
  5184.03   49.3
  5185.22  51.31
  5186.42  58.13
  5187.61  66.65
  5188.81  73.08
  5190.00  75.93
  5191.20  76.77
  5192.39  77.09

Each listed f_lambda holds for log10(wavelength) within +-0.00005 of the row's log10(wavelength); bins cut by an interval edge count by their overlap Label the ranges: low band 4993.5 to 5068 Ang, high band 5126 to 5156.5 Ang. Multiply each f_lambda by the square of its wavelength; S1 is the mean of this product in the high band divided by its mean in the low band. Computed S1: 1.29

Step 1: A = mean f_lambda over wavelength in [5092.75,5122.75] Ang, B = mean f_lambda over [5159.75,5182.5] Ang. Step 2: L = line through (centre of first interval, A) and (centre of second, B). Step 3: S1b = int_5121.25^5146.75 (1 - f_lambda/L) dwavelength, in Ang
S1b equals -4.7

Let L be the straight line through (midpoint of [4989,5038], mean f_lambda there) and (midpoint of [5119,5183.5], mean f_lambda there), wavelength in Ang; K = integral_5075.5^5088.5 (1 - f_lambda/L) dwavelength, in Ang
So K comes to -0.7 Ang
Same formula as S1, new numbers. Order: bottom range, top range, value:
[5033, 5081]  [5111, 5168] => 1.20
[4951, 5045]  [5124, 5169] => 1.38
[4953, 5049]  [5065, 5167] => 1.27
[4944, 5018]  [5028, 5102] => 1.14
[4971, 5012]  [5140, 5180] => 1.22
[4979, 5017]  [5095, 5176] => 1.29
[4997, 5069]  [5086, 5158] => 1.20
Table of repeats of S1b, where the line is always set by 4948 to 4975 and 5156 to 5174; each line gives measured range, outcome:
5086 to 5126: -1.4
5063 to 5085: -0.4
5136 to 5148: -2.2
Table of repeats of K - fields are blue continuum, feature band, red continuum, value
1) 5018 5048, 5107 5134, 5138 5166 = 2.5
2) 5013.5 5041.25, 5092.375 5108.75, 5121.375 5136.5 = 0.5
